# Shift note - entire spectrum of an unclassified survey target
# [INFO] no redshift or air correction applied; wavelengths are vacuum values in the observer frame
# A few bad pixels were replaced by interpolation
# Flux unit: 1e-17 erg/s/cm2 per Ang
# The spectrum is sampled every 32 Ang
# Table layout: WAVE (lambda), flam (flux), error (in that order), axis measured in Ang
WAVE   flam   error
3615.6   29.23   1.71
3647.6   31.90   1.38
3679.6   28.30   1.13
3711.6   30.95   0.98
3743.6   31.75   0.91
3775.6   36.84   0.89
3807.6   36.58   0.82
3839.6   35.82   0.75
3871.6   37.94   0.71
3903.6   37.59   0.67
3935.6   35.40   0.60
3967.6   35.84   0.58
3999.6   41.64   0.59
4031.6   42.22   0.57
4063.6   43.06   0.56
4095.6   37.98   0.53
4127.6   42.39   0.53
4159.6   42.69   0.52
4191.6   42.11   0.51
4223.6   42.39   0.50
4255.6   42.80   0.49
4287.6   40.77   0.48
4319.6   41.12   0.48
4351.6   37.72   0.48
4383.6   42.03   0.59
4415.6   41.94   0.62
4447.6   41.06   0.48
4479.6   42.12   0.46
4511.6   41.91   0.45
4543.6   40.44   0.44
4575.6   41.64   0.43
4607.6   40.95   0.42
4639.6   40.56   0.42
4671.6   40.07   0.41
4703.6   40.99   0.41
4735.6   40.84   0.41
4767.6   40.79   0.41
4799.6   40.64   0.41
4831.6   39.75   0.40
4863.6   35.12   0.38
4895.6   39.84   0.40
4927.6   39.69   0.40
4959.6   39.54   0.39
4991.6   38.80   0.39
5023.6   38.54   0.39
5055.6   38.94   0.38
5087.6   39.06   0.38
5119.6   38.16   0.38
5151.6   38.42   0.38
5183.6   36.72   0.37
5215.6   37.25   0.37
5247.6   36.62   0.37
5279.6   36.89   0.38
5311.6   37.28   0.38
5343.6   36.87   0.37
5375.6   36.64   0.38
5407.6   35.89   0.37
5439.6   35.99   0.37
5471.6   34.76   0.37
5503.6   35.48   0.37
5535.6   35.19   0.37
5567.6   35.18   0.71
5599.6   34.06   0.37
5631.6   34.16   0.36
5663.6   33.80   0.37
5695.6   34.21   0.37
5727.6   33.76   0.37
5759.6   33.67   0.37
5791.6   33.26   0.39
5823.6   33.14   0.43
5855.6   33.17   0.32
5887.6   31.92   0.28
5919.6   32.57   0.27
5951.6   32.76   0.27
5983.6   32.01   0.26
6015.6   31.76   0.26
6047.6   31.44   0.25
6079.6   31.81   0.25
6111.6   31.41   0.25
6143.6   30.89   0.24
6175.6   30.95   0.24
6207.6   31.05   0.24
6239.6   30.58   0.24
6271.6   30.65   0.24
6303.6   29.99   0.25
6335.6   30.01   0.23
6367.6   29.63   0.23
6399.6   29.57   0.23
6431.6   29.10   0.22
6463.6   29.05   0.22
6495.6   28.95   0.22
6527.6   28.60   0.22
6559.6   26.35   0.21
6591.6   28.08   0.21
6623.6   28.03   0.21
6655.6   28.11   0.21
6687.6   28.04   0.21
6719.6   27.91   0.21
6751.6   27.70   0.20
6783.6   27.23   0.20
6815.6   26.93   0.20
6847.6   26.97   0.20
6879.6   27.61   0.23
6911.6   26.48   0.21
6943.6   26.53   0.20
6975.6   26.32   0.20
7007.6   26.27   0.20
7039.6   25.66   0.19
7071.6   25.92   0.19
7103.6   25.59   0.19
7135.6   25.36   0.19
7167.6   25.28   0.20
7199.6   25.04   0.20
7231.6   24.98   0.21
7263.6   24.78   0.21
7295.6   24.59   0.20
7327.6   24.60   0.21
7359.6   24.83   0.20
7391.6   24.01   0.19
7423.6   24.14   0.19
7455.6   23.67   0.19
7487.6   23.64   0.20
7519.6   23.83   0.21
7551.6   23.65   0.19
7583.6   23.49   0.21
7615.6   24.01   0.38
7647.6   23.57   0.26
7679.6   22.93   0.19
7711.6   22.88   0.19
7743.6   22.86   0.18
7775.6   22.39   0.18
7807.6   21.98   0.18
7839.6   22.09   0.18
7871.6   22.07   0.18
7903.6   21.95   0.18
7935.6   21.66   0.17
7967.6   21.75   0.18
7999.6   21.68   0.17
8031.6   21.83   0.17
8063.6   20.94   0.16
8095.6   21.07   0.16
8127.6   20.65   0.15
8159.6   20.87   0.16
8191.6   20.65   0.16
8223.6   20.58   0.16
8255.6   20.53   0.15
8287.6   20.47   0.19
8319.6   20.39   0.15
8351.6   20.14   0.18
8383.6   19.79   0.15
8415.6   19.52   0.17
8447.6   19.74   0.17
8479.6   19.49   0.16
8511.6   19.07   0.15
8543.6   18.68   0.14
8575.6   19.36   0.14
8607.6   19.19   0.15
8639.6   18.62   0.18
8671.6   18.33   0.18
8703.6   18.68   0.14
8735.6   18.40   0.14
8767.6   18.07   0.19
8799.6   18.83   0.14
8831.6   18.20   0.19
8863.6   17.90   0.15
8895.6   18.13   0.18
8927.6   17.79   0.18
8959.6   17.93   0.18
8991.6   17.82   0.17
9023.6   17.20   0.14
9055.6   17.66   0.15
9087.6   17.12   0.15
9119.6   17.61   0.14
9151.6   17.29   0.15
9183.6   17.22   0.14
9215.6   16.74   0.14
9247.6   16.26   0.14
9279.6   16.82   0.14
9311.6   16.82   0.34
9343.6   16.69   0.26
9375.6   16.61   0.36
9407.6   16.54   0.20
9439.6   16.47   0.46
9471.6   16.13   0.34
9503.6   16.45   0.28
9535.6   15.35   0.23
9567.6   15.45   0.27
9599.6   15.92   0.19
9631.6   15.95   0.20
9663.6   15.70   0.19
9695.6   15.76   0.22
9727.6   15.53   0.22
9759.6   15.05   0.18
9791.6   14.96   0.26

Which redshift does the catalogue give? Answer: 0.000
